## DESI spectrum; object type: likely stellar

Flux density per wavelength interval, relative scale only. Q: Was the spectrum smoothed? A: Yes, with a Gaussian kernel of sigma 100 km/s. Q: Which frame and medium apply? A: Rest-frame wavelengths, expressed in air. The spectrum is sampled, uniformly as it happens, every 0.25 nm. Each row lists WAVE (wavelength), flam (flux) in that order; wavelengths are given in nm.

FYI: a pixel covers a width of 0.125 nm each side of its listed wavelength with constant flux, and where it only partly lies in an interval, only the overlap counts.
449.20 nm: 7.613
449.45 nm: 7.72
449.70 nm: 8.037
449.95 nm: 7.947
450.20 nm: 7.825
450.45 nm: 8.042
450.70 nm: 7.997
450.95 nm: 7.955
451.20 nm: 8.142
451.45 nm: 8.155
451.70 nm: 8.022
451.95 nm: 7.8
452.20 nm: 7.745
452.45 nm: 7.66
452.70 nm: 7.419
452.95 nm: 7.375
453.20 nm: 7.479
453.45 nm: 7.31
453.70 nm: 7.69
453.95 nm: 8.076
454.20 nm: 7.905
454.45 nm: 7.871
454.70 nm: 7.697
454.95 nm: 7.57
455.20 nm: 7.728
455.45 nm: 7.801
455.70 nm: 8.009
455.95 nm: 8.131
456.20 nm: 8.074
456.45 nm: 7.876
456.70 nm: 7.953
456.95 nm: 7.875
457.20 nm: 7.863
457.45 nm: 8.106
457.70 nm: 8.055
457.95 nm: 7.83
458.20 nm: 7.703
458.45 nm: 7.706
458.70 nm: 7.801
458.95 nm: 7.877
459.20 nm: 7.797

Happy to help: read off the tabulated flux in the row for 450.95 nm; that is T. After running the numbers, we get 7.955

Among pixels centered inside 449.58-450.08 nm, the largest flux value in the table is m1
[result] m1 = 8.037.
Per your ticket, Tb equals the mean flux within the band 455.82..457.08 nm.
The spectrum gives 7.98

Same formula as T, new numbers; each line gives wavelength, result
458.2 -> 7.703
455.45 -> 7.801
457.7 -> 8.055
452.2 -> 7.745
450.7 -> 7.997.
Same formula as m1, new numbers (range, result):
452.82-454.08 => 8.076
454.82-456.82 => 8.131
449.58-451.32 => 8.142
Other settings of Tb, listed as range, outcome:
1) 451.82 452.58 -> 7.73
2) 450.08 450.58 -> 7.94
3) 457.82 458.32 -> 7.77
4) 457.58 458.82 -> 7.82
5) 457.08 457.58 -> 7.99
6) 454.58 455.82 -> 7.76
